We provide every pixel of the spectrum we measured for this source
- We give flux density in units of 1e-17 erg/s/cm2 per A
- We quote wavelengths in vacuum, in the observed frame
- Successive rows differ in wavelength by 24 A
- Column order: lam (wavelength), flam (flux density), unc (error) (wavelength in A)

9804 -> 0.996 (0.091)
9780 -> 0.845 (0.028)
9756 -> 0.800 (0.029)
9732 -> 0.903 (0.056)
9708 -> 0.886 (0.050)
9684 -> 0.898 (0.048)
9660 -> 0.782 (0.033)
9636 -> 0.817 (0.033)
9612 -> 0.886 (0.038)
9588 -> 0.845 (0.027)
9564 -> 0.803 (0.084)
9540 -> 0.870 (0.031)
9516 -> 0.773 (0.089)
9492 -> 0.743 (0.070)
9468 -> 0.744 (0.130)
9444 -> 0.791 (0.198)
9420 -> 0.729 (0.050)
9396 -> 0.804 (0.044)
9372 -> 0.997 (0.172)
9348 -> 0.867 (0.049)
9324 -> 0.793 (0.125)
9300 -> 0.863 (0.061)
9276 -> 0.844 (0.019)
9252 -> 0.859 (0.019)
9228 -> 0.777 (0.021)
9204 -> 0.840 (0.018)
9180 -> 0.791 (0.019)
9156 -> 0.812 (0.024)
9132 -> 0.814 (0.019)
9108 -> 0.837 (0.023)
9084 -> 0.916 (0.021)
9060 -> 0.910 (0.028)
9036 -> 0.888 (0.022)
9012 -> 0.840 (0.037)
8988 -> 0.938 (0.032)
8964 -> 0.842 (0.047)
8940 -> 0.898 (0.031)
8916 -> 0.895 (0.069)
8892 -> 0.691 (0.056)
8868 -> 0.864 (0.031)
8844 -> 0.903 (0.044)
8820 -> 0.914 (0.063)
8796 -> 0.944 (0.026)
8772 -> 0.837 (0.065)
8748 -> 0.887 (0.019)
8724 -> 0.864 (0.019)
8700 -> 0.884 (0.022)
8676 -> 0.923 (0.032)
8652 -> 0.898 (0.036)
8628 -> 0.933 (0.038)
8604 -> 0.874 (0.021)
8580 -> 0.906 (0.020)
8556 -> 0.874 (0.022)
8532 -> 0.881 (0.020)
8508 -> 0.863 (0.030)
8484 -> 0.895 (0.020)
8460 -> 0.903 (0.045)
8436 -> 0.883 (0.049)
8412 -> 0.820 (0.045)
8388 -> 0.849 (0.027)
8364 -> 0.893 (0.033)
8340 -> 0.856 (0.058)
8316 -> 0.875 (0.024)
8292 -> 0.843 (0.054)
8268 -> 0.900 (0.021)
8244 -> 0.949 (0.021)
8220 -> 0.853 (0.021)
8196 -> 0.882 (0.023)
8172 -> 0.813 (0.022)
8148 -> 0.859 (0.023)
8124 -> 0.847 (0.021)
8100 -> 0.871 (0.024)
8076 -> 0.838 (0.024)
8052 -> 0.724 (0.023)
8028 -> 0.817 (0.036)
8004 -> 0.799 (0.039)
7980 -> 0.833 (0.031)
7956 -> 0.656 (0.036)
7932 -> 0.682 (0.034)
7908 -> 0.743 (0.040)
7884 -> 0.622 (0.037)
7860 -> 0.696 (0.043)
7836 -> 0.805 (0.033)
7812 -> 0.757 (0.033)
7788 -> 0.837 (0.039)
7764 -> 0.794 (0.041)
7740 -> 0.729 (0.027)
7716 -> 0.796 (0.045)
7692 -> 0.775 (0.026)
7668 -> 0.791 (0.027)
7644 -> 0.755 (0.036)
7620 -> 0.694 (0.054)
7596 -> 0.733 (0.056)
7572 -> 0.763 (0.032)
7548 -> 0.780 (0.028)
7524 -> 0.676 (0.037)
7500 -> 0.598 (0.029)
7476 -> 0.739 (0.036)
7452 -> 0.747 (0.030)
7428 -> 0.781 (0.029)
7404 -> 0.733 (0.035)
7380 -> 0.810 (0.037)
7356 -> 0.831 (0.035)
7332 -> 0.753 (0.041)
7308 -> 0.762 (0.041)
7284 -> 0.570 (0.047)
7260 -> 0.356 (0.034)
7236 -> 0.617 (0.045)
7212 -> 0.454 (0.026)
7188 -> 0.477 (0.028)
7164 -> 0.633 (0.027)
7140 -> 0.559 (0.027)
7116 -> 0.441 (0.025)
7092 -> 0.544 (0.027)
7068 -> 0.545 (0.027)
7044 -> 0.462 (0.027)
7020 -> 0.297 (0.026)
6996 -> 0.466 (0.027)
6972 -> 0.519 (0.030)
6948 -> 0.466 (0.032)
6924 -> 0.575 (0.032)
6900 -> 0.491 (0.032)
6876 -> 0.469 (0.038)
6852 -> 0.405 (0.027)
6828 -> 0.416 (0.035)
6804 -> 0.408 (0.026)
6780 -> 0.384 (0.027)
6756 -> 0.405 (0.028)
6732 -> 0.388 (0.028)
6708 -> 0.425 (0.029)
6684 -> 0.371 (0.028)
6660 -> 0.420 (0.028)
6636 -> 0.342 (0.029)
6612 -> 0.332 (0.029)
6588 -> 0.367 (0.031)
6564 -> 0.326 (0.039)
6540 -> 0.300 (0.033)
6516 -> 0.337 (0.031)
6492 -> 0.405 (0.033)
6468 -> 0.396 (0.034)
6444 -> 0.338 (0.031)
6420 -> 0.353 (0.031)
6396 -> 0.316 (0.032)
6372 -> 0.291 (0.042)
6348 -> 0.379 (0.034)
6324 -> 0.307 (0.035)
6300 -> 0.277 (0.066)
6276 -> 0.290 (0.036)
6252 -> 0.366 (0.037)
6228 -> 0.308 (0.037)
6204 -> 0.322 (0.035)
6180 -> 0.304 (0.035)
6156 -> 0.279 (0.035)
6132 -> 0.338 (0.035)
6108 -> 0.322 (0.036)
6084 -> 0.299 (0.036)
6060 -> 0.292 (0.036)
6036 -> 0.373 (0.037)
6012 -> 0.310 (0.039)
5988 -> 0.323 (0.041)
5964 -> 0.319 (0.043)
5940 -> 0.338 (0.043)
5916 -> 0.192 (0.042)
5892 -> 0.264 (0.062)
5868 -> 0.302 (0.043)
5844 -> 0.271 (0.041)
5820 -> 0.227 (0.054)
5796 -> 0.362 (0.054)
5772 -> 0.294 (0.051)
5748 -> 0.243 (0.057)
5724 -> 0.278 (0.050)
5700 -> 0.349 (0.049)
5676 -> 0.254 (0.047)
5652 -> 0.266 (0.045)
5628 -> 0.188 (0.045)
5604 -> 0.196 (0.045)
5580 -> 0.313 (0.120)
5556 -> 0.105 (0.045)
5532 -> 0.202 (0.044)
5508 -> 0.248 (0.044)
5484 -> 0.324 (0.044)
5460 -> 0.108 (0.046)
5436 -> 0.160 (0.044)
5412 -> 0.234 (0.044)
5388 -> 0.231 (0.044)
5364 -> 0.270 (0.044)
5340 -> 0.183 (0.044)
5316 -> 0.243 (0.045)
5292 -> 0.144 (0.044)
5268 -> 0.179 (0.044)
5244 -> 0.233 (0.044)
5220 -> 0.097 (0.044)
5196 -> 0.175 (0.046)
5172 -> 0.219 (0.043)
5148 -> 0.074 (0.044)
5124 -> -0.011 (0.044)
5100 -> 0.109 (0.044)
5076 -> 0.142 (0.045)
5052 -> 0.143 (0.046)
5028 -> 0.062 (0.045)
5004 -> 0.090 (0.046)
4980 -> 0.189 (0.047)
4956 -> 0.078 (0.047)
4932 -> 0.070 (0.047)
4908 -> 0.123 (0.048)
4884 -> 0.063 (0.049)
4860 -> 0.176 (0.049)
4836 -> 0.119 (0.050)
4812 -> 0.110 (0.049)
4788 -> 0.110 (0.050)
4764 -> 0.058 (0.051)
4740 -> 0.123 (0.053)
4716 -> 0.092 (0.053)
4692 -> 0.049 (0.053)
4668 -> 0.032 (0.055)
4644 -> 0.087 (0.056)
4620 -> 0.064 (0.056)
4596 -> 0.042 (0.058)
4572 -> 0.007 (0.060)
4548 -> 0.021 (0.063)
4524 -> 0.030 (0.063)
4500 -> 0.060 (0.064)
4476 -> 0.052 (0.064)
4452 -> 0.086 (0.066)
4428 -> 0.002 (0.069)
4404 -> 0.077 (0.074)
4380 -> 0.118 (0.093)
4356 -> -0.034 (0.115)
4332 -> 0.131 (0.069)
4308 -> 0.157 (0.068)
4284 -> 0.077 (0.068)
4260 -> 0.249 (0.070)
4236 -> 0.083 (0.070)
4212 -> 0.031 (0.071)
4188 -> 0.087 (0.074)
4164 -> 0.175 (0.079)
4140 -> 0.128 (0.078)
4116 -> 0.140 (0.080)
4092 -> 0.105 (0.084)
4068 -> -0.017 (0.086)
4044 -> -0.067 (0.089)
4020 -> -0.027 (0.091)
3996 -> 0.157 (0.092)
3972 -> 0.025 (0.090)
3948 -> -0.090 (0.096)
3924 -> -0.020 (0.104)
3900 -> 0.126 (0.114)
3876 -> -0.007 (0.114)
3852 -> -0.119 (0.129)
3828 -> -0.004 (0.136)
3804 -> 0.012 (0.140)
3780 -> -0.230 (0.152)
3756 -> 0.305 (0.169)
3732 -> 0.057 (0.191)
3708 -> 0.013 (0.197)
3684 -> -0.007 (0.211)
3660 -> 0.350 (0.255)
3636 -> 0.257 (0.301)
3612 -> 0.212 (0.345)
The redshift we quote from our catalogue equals 0.830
